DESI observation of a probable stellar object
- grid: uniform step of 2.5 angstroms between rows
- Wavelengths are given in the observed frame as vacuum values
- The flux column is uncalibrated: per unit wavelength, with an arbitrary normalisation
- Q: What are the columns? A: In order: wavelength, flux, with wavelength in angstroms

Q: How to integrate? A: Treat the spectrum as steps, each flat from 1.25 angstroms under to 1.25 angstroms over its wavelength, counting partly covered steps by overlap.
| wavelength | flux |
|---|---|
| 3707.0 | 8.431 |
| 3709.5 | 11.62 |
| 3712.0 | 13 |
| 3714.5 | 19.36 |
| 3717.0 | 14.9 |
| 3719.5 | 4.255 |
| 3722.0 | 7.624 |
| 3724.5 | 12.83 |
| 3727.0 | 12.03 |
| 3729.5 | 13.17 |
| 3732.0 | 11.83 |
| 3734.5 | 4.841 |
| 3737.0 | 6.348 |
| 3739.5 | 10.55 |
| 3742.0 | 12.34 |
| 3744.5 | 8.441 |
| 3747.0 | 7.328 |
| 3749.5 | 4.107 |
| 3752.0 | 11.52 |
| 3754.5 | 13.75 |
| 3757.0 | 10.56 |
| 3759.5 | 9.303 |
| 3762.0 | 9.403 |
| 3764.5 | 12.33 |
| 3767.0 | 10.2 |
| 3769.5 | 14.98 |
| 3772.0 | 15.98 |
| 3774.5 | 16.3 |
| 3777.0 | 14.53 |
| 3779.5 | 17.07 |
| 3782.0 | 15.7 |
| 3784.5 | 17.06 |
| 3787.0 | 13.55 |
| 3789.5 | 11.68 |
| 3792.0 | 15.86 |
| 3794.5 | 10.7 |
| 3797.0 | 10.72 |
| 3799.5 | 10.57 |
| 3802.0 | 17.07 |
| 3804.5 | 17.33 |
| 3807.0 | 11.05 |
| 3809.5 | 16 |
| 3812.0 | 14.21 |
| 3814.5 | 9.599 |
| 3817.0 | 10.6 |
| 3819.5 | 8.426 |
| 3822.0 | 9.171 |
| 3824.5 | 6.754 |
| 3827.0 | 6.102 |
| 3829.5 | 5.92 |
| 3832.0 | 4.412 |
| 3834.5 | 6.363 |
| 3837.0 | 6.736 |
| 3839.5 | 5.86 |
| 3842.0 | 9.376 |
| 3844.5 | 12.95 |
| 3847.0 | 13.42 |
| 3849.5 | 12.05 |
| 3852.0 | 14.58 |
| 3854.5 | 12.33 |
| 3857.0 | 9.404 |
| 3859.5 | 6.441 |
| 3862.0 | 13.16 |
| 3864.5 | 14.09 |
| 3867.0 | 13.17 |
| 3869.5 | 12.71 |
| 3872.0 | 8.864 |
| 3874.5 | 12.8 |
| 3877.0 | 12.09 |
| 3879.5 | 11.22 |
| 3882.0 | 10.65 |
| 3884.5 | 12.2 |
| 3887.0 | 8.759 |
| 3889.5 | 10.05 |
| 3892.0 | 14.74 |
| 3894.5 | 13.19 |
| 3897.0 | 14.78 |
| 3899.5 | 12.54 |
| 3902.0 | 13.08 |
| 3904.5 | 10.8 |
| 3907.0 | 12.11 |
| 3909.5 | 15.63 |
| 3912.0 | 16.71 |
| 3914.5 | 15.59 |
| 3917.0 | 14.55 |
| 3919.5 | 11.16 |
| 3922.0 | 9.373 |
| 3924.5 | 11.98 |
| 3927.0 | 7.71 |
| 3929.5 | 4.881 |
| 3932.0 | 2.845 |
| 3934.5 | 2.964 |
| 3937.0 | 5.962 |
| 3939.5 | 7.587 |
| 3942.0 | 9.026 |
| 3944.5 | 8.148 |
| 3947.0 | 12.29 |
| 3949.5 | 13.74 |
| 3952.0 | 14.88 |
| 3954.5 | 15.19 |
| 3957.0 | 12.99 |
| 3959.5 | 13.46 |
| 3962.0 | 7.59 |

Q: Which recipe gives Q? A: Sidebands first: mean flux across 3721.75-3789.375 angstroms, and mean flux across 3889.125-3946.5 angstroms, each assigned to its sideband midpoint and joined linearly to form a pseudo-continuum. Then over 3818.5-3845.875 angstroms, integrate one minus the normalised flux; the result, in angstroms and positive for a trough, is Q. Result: 9.1 angstroms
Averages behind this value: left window 11.7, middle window 7.48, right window 10.7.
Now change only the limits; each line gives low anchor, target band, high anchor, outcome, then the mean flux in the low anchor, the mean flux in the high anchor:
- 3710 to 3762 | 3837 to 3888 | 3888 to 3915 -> 6.2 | 10.4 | 13.5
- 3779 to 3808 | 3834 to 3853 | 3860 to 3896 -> 3.6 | 14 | 11.9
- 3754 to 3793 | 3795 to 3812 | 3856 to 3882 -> -1.0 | 13.6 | 11.4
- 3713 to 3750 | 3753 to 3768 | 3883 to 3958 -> -0.9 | 10.1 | 11.2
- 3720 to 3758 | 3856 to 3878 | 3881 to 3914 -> 1.4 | 9.7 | 12.8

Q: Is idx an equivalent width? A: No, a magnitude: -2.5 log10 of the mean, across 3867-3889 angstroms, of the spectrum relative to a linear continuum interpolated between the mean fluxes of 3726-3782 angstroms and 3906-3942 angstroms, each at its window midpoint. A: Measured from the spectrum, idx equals -0.10 mag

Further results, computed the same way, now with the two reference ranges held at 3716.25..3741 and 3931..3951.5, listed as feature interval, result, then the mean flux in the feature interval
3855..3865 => -0.212 mag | 10.6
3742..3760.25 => 0.010 mag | 9.5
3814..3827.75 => 0.074 mag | 8.46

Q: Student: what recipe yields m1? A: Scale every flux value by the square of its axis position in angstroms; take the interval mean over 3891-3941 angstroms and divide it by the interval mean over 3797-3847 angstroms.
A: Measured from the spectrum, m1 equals 1.1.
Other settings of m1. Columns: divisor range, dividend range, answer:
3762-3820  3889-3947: 0.84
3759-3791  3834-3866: 0.80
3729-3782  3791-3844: 0.93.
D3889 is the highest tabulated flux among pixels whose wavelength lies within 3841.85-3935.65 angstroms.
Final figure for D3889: 16.71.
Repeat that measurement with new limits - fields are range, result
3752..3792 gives 17.07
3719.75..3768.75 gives 13.75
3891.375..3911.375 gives 15.63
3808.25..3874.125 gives 16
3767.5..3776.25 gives 16.3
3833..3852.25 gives 14.58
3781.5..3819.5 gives 17.33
